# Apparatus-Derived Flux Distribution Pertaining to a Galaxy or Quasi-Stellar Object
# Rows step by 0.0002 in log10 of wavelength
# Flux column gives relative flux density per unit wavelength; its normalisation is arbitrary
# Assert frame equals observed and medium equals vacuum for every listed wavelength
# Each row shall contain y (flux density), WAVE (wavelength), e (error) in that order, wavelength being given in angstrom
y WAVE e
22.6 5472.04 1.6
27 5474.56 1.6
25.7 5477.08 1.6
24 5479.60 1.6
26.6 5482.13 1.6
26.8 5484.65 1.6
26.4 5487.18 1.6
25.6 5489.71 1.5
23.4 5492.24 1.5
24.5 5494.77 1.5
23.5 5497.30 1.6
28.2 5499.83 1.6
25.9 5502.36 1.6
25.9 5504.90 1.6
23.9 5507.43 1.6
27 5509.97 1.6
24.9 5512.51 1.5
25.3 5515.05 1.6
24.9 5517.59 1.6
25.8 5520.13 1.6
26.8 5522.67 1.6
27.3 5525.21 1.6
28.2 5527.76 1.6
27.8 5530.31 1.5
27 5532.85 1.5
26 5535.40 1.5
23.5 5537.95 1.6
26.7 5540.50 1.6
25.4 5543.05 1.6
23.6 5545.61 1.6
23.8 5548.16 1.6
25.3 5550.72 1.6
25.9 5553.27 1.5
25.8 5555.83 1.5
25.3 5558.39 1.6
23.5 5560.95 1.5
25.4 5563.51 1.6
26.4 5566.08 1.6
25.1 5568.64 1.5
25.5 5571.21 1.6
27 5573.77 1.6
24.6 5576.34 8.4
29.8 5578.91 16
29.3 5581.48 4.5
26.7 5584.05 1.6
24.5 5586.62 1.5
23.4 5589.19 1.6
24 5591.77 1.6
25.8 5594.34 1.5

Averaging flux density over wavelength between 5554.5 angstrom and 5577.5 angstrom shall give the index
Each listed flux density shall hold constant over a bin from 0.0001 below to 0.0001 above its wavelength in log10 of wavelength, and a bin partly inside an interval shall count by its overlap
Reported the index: 25.4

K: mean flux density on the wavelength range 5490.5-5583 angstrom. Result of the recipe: 25.8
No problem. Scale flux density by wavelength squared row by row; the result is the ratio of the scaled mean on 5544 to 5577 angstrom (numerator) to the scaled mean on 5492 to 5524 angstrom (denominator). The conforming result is 1.0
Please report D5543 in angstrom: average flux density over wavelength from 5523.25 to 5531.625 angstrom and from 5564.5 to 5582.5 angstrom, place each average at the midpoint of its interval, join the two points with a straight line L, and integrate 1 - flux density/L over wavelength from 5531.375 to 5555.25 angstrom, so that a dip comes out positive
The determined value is 1.8 angstrom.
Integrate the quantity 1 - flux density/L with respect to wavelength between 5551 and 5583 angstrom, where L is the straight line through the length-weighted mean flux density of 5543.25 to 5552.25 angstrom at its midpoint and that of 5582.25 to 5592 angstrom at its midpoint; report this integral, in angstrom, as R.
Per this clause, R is -1.84 angstrom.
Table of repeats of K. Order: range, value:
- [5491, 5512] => 25.3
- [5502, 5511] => 25.6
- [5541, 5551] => 24.6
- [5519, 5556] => 25.9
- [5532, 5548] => 25.2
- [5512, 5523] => 25.5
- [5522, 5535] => 27.4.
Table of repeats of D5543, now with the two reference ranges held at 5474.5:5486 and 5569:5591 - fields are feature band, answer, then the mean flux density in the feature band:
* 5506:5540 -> 0.02 angstrom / 26.1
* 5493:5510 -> 0.39 angstrom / 25.4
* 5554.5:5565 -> 0.46 angstrom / 25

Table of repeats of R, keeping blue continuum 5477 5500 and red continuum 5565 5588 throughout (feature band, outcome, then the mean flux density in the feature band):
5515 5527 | -0.19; 26.2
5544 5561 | 0.89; 24.8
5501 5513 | 0.00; 25.6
